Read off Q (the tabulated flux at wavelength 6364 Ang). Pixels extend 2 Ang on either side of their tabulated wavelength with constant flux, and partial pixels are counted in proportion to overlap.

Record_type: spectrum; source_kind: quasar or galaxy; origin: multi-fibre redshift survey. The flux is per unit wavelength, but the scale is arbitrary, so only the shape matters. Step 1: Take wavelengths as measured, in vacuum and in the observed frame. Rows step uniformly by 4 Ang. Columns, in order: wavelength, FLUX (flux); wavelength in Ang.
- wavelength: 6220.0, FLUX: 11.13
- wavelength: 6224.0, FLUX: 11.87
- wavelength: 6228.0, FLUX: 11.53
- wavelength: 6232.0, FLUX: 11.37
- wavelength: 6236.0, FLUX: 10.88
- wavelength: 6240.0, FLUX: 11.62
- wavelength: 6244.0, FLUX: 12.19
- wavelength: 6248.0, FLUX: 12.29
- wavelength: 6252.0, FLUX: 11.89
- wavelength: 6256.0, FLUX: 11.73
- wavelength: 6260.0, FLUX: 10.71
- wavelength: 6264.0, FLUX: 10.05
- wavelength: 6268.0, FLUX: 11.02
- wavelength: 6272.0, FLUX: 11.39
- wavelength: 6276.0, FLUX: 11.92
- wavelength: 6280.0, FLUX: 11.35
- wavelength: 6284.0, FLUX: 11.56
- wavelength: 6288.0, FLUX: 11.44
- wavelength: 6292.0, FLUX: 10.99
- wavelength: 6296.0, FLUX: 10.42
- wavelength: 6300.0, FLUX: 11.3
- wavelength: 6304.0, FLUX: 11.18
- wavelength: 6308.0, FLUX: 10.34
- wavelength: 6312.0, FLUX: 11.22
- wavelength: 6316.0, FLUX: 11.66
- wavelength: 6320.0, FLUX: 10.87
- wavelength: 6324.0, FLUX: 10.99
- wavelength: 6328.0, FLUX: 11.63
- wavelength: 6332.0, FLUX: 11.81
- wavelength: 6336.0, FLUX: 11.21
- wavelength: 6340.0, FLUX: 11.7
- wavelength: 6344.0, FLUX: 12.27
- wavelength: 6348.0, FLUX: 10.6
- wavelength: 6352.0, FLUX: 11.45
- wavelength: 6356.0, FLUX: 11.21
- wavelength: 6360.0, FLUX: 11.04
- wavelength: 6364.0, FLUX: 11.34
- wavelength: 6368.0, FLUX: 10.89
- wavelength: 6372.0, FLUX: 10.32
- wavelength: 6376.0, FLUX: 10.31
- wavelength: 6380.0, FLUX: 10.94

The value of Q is 11.34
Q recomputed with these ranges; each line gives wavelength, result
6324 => 10.99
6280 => 11.35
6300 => 11.3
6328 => 11.63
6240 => 11.62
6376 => 10.31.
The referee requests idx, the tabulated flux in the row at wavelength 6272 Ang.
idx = 11.39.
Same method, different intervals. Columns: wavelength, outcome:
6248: 12.29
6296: 10.42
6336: 11.21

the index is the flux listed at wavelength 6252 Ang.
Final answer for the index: 11.89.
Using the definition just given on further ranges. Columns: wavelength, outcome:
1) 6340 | 11.7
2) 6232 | 11.37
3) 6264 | 10.05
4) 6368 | 10.89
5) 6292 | 10.99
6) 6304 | 11.18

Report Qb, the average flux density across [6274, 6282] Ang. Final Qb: 11.6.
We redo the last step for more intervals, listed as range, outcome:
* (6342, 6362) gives 11.3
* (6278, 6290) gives 11.5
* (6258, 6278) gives 11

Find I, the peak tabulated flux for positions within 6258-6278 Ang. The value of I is 11.92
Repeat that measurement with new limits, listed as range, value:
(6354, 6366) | 11.34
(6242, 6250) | 12.29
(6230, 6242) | 11.62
